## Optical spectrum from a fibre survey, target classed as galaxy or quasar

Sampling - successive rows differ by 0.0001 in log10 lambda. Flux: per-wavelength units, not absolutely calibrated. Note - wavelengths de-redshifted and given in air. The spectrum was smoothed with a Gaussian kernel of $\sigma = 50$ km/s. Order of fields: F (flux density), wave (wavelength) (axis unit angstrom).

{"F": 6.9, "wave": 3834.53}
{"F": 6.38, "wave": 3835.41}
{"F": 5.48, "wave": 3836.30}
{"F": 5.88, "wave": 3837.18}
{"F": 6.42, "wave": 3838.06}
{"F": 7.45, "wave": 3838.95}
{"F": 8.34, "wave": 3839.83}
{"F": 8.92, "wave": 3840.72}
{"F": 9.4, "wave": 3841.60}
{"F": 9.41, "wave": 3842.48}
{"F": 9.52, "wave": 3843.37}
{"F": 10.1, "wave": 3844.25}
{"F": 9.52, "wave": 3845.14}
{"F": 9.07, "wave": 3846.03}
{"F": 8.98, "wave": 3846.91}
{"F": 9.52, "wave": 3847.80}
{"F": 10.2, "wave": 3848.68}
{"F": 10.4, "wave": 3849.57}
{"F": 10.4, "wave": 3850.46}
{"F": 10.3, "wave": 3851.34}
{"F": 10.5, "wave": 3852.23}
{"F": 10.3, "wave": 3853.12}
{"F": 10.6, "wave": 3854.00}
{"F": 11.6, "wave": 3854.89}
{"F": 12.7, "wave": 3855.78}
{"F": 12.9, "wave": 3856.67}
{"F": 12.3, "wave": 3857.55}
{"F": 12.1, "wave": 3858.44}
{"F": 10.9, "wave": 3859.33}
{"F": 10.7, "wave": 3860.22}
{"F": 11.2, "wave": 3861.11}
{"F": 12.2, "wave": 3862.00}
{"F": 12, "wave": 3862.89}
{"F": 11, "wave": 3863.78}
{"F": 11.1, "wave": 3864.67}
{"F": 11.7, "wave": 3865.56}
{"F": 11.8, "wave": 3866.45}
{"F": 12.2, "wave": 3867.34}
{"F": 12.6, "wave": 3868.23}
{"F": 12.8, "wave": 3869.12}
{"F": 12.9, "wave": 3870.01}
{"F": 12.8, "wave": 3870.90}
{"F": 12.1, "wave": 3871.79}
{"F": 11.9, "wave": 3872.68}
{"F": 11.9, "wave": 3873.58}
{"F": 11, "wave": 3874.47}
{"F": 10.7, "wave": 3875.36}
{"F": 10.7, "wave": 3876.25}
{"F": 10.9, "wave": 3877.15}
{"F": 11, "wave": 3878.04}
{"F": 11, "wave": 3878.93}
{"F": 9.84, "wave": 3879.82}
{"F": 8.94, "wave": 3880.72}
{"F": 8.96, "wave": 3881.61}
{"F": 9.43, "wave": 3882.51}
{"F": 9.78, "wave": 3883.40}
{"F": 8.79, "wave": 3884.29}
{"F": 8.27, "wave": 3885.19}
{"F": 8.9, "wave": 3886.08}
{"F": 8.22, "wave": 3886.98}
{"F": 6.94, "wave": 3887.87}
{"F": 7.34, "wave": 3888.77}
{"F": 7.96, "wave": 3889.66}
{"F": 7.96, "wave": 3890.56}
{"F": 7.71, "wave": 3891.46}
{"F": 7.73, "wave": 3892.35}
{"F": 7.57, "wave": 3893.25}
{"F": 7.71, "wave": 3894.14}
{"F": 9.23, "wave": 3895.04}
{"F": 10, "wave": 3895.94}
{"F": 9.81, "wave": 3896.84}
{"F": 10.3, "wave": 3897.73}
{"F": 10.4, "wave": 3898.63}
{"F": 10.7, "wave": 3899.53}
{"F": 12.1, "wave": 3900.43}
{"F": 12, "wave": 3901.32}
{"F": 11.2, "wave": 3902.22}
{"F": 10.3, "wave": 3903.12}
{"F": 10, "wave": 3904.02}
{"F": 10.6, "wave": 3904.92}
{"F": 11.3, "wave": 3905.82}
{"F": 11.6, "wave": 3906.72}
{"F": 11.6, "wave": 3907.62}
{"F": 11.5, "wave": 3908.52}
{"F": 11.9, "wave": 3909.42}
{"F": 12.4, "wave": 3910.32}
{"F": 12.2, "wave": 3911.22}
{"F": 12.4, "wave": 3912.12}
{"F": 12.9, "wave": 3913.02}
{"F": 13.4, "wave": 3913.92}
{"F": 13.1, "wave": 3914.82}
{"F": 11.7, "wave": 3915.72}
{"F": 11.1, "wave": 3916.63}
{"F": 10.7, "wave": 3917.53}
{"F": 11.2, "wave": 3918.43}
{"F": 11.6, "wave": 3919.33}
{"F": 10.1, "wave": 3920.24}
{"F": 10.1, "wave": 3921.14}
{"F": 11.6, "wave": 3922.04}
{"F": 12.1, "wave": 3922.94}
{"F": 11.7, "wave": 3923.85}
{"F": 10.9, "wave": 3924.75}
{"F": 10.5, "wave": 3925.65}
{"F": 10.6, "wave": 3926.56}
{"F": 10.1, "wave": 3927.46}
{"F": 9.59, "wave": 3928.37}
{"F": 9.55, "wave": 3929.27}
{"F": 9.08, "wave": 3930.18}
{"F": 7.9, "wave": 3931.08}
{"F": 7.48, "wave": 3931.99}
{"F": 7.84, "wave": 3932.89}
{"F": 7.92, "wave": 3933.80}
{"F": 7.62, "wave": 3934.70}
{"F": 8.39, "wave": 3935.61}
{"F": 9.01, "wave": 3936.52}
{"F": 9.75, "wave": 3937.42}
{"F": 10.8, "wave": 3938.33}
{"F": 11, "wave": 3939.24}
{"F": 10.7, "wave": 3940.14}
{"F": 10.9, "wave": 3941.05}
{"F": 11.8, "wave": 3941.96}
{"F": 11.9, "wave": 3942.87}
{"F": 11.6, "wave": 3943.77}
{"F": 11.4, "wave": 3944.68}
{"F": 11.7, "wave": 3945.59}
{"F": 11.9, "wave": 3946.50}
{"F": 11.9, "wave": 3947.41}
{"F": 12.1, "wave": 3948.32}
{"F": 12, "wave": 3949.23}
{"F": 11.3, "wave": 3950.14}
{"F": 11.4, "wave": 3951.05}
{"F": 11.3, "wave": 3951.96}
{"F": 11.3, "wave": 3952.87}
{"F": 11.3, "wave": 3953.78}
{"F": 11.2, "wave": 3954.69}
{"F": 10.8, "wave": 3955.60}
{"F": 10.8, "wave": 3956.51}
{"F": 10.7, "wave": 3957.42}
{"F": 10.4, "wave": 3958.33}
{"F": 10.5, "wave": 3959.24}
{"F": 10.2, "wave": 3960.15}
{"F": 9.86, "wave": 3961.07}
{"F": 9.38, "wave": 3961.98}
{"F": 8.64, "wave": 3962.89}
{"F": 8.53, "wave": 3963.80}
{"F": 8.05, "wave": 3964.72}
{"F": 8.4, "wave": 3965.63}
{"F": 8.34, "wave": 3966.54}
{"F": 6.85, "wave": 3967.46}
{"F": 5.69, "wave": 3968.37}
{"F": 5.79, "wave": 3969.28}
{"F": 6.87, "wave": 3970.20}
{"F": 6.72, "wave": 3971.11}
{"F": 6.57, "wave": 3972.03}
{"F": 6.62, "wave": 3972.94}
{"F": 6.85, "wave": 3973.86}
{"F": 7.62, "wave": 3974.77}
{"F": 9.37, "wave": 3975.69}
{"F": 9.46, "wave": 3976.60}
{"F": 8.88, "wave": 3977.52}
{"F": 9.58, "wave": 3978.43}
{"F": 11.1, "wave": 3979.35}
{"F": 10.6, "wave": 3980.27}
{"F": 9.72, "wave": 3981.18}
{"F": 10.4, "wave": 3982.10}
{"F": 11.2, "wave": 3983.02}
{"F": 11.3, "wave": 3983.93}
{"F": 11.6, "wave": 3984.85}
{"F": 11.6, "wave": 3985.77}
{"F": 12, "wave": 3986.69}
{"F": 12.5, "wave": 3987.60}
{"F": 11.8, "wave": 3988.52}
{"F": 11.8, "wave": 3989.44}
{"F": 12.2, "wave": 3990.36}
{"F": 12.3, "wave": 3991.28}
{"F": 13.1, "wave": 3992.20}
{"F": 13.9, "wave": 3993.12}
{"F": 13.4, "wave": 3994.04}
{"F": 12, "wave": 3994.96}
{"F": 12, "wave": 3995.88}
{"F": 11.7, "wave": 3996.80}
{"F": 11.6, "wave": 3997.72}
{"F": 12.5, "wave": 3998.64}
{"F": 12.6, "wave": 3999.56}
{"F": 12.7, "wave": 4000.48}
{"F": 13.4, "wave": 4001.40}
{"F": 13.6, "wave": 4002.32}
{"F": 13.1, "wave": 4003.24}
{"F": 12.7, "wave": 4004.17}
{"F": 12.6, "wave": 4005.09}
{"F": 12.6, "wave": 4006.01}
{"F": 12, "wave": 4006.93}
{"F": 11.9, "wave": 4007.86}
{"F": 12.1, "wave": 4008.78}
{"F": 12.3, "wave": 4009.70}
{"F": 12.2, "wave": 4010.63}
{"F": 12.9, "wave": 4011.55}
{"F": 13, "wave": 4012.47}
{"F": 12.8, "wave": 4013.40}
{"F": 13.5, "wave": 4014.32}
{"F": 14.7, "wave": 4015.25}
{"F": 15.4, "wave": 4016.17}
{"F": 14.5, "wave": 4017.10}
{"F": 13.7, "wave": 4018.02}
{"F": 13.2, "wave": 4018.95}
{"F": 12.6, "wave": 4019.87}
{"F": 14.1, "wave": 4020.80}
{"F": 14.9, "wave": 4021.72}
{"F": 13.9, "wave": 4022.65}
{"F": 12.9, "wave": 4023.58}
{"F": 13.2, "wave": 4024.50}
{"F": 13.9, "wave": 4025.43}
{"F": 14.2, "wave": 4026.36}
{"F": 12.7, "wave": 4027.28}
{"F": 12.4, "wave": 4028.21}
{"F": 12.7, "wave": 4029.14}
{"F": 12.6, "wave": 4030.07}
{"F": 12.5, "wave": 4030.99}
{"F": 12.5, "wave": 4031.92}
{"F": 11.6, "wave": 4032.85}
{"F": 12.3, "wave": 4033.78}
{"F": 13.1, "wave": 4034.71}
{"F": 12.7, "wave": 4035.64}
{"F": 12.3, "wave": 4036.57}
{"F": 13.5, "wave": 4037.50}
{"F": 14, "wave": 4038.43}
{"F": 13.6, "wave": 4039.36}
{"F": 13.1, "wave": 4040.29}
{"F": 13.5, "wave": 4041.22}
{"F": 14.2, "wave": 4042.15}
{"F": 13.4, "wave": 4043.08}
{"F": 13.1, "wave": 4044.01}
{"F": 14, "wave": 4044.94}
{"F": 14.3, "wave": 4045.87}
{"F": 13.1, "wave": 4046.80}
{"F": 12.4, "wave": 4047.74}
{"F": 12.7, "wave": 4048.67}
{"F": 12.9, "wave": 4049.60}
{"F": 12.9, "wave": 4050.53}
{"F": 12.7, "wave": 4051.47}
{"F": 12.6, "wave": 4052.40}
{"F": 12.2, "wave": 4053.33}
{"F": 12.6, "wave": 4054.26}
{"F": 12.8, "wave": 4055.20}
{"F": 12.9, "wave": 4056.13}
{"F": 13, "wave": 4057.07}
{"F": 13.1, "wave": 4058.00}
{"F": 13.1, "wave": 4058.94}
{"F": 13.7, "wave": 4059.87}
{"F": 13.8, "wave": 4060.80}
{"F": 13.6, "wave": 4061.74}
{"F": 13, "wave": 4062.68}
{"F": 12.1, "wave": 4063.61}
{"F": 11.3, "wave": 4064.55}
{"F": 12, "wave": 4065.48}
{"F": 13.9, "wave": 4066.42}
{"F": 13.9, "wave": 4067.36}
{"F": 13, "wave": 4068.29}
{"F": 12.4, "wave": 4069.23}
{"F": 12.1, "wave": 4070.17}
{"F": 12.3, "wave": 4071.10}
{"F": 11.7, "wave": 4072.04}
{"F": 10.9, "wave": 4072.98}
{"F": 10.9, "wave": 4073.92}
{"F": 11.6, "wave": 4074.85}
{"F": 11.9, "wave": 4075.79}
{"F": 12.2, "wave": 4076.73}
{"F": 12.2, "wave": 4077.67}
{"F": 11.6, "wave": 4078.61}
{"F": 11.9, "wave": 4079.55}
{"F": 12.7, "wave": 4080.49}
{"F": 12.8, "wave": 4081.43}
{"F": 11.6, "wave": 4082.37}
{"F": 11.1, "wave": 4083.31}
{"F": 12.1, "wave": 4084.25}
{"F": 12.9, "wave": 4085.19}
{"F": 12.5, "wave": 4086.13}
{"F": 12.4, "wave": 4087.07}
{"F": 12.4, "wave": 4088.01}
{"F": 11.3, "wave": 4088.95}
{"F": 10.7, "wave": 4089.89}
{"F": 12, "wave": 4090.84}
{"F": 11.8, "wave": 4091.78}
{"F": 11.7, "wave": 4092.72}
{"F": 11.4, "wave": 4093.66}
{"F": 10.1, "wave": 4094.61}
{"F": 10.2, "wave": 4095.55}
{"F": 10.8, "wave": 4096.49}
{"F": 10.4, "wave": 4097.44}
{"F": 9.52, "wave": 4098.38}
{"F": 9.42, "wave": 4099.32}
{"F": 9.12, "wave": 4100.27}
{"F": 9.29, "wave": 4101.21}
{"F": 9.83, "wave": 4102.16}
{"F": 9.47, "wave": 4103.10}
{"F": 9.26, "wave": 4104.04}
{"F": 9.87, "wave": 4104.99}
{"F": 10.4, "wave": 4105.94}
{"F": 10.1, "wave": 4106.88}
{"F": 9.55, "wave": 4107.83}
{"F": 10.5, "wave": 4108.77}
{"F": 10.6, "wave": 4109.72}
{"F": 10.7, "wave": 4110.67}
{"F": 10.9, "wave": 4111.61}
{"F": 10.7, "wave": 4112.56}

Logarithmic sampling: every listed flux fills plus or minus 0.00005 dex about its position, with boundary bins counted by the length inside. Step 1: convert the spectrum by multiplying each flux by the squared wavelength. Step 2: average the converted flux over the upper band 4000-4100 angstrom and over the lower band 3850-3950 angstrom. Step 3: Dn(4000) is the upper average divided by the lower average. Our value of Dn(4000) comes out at 1.28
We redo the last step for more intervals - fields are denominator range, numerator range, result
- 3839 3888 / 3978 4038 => 1.28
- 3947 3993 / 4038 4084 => 1.33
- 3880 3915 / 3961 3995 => 1.01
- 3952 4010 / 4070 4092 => 1.18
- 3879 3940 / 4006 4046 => 1.39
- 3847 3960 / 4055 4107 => 1.20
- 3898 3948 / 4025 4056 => 1.27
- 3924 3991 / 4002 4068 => 1.37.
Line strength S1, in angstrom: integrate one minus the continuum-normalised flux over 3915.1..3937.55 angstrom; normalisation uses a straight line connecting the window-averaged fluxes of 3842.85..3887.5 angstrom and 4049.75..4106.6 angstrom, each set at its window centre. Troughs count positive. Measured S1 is 2.3 angstrom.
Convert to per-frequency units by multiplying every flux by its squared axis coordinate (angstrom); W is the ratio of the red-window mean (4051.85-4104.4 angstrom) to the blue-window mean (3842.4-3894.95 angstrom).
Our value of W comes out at 1.3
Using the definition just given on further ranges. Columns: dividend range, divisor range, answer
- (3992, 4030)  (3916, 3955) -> 1.28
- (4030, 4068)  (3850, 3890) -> 1.32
